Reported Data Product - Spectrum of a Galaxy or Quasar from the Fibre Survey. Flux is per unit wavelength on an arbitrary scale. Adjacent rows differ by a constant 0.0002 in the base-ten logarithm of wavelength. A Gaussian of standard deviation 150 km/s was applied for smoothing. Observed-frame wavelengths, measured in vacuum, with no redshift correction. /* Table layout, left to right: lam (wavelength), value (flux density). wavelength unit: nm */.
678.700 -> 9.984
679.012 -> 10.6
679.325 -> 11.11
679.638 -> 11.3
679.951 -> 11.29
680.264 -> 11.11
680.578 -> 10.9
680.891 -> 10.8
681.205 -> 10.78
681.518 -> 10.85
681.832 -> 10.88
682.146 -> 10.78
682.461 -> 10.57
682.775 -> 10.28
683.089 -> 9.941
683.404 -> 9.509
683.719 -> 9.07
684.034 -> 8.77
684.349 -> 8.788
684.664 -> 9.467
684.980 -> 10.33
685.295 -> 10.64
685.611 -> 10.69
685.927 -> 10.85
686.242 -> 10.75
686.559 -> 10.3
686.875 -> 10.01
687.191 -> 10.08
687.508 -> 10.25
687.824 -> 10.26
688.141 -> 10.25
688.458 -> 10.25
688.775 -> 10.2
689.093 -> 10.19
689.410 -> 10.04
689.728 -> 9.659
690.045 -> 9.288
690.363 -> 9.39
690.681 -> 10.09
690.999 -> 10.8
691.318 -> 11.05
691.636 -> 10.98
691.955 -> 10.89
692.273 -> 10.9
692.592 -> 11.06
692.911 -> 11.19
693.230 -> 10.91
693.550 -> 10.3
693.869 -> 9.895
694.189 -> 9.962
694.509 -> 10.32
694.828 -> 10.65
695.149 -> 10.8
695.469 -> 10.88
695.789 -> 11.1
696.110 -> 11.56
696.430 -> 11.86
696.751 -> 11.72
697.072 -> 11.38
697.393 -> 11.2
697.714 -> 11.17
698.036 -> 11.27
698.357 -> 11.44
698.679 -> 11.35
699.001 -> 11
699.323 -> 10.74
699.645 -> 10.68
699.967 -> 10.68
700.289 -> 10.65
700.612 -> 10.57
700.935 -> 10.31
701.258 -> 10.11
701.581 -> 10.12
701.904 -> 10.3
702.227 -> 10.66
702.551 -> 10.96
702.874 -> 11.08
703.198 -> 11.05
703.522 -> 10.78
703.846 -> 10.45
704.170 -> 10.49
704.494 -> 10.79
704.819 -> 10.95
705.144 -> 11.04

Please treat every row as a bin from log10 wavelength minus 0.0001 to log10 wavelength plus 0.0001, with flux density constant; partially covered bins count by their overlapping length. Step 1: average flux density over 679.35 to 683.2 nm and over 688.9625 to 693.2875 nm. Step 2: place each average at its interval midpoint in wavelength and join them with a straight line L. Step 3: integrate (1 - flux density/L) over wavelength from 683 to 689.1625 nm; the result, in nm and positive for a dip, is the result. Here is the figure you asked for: 0.35 nm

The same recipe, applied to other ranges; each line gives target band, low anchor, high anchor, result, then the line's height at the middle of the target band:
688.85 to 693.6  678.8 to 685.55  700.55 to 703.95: 0.01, 10.5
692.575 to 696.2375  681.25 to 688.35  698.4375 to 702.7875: -0.08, 10.5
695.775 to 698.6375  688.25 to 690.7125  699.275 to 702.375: -0.32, 10.3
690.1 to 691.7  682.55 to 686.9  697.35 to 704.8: -0.01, 10.3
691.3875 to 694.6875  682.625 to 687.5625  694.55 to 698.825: 0.06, 10.8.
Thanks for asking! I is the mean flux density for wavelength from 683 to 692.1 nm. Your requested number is 10.1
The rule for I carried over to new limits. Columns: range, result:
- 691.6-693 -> 11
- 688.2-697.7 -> 10.6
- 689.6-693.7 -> 10.5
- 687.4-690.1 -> 10.1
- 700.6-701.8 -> 10.2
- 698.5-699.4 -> 11.1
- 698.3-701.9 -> 10.7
